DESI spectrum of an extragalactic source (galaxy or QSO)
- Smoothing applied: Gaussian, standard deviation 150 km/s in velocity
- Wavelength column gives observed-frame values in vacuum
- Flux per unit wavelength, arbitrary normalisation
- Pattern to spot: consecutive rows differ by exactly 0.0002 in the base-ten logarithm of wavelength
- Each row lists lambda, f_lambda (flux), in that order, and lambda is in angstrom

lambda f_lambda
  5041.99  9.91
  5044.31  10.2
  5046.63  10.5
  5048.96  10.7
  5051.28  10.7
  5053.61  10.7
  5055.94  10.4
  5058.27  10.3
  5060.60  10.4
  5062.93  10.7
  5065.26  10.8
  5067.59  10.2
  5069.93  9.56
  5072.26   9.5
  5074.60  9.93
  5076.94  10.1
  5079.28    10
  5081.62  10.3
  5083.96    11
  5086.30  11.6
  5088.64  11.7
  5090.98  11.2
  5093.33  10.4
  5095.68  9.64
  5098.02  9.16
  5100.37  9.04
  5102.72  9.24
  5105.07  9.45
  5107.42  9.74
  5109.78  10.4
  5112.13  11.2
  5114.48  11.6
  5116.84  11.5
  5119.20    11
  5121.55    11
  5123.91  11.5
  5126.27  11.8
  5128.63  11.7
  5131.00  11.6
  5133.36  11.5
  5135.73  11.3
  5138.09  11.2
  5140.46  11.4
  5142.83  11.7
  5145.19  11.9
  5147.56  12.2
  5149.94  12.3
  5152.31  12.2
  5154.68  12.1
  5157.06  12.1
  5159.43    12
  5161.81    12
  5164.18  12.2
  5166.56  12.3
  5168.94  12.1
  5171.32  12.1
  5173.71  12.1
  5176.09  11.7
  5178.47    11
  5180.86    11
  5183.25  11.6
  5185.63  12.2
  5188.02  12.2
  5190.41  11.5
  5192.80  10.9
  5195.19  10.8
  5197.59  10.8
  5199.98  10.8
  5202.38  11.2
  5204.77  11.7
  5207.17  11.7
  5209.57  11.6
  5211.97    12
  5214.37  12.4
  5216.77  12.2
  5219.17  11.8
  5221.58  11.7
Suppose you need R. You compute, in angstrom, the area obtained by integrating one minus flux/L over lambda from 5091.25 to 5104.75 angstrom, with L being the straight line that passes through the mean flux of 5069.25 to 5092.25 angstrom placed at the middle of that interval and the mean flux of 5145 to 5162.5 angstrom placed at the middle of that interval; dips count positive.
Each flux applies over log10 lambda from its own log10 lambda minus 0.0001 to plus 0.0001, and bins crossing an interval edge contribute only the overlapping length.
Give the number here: 1.6 angstrom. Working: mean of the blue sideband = 10.5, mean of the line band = 9.6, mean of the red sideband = 12.1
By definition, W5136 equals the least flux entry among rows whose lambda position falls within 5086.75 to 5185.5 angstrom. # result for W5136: 9.04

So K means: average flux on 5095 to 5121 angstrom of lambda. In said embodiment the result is 10.2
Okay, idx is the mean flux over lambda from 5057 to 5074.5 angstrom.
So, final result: 10.2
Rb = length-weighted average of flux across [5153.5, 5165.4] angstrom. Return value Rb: 12.1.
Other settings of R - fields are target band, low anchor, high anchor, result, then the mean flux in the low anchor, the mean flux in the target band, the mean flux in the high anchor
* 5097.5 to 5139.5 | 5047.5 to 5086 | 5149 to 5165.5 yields 2.14 angstrom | 10.4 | 10.8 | 12.1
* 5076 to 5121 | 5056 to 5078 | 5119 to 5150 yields 1.57 angstrom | 10.2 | 10.4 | 11.6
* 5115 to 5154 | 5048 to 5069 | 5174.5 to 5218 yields -1.89 angstrom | 10.5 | 11.6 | 11.5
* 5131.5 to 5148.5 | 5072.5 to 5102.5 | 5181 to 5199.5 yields -1.18 angstrom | 10.3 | 11.6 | 11.4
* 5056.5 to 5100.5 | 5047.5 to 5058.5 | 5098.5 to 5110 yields -1.32 angstrom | 10.6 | 10.3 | 9.47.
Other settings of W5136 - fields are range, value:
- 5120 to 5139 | 11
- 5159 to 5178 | 11.7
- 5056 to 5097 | 9.5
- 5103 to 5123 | 9.45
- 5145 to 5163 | 11.9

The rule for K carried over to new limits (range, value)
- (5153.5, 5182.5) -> 11.9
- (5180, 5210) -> 11.4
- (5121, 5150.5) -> 11.6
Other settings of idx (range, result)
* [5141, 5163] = 12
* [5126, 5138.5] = 11.5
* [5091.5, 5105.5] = 9.57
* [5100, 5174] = 11.4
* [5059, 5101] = 10.3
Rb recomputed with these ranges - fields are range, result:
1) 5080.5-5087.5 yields 11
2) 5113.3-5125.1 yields 11.3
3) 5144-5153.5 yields 12.2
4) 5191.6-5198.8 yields 10.8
